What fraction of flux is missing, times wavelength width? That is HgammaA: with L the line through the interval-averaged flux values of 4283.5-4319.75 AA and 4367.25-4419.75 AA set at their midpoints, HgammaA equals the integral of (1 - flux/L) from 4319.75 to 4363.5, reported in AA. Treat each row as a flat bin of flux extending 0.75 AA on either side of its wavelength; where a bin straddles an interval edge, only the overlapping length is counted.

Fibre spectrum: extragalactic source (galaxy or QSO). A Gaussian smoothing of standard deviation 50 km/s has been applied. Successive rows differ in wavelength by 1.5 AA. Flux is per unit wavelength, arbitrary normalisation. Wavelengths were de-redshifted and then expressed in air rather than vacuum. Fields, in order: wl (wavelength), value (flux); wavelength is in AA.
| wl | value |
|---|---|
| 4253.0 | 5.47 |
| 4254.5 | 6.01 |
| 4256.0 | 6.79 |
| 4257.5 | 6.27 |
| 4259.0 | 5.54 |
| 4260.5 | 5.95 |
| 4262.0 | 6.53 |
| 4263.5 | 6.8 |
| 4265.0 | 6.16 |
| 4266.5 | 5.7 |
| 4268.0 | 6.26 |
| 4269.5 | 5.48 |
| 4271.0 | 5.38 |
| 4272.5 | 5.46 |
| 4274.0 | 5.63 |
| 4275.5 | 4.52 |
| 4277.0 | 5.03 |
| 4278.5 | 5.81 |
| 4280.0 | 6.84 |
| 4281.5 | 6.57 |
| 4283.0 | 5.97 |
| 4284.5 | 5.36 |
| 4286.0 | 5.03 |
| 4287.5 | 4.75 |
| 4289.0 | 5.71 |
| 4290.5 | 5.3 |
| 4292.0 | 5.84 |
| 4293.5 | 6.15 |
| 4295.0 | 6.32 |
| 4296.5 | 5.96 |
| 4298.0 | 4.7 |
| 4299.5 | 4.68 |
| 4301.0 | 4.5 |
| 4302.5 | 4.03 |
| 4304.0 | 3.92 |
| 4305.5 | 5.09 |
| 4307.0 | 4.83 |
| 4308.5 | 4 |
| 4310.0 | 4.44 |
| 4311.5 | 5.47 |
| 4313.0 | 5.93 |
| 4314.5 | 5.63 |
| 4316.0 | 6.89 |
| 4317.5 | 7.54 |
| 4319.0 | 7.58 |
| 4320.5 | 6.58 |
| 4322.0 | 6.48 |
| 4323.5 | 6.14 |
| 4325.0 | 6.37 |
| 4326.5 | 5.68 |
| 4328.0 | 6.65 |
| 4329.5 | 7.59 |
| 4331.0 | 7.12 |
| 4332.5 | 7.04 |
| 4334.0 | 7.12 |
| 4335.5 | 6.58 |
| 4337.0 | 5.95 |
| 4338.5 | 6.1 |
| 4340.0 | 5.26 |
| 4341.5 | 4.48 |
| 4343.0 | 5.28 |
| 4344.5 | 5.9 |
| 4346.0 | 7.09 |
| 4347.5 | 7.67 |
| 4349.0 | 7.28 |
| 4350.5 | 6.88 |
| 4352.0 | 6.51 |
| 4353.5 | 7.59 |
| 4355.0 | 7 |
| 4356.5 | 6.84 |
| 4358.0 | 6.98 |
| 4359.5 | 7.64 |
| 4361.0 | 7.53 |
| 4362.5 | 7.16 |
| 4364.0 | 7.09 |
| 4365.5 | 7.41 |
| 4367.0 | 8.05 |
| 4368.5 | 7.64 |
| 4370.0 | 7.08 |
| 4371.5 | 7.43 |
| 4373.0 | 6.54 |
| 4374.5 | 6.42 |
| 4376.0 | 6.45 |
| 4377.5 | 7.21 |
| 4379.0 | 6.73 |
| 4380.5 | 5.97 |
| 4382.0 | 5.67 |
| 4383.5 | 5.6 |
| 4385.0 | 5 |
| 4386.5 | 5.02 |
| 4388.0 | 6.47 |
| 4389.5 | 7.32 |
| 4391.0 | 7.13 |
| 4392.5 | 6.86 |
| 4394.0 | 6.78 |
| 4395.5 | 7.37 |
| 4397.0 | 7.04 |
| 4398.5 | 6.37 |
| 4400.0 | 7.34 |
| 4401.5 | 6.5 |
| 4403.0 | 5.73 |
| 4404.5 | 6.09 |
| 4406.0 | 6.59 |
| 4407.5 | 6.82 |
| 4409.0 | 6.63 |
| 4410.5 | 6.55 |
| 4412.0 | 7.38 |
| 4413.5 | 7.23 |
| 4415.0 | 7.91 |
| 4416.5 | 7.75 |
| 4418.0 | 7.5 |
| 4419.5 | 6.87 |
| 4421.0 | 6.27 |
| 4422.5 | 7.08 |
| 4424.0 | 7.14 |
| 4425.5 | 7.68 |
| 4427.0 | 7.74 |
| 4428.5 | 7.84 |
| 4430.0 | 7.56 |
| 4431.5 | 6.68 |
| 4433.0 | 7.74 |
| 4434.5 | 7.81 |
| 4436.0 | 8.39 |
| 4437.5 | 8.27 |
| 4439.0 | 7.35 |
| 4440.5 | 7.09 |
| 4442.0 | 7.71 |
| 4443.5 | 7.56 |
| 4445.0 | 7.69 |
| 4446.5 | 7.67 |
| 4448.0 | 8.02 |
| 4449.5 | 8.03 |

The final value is -4.8 AA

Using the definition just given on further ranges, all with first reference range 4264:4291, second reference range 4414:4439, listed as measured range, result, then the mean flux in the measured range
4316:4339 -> -1.70 AA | 6.71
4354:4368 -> -1.32 AA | 7.31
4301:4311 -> 2.61 AA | 4.42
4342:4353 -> -0.20 AA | 6.63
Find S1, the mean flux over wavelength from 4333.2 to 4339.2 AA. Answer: 6.45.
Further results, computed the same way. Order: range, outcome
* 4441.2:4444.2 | 7.63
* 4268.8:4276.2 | 5.3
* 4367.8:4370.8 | 7.36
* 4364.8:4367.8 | 7.73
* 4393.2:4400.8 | 6.98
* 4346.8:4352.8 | 7.08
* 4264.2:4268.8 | 6.04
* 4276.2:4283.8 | 6.03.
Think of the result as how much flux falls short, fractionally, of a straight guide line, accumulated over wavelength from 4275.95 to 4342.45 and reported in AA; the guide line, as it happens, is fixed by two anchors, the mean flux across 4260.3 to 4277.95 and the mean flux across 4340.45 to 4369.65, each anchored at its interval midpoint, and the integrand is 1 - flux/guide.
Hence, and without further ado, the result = 5.4 AA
